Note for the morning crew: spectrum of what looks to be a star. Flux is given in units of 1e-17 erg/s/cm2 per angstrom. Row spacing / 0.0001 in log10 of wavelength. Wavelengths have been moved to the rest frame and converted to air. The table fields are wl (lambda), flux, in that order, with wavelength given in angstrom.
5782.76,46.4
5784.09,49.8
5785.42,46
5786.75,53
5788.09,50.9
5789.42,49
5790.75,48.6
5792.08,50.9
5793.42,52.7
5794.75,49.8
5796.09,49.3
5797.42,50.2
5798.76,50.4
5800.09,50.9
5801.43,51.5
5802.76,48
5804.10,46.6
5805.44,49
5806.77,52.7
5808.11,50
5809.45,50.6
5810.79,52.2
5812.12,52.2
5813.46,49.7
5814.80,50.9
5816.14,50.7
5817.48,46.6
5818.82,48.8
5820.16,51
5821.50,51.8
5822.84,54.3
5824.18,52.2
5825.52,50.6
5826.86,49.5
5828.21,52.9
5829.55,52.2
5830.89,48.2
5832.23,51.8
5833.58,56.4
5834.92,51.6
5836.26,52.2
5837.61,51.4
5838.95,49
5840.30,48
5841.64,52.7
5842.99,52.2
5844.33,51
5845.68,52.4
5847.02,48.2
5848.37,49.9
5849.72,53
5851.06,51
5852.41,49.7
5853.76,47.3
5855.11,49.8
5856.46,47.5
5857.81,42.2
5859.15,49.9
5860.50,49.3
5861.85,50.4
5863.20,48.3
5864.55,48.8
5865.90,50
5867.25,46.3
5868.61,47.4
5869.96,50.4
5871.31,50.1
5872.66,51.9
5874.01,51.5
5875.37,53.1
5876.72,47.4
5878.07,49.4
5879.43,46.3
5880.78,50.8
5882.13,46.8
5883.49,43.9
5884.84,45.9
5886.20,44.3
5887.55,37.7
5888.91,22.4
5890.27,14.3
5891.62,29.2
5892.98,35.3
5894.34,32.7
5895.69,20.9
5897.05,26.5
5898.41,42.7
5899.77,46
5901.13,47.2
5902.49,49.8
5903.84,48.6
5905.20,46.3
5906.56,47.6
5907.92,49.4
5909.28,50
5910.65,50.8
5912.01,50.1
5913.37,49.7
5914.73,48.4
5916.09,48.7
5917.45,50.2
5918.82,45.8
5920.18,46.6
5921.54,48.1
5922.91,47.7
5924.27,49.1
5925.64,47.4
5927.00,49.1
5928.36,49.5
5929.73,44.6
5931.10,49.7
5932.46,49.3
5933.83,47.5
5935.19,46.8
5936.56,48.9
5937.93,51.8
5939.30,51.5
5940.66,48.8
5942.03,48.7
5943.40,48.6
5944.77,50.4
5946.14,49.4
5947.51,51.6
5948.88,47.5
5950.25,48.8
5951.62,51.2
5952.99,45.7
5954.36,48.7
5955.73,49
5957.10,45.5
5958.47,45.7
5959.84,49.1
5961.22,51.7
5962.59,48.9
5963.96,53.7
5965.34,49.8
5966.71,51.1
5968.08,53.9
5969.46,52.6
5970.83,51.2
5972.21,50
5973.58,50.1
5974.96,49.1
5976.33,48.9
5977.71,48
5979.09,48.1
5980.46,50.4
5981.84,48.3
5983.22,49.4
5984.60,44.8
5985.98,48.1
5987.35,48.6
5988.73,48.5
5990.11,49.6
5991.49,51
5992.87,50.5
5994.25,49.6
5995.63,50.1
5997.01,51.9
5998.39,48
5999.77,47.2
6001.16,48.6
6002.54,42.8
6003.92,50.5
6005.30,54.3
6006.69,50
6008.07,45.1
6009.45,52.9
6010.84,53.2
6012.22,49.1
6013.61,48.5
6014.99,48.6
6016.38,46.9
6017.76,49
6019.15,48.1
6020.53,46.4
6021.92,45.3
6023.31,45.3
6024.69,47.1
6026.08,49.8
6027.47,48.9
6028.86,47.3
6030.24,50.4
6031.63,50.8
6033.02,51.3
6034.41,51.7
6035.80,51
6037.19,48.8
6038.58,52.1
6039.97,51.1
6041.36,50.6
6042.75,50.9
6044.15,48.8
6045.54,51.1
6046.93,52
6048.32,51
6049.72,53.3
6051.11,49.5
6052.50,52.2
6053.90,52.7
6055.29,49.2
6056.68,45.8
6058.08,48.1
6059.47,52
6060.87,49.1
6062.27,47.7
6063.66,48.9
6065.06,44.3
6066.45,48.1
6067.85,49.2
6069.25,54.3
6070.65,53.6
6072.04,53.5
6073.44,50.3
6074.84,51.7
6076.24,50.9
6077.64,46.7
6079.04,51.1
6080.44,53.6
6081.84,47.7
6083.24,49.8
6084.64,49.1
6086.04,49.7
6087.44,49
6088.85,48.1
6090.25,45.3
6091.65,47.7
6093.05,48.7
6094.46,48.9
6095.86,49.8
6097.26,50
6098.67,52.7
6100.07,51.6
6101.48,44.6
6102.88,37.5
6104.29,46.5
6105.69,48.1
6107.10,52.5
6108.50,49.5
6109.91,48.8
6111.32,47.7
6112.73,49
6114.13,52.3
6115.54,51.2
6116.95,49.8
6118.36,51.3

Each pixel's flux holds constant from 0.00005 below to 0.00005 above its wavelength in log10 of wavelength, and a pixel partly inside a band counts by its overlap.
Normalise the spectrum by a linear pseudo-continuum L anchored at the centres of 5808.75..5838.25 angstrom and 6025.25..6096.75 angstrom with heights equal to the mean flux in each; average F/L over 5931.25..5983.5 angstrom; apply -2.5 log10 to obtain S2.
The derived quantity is 0.02 mag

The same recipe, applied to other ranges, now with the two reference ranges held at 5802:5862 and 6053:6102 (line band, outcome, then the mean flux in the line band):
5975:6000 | 0.019 mag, 49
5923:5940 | 0.029 mag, 48.7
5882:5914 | 0.229 mag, 40.6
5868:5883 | 0.016 mag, 49.5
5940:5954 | 0.021 mag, 49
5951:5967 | 0.018 mag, 49.1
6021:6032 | 0.038 mag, 48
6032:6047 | -0.024 mag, 50.8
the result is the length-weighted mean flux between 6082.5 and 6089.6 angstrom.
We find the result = 49.1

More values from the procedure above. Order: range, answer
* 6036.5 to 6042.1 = 50.7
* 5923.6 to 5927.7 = 48.6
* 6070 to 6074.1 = 52.6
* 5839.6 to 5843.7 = 51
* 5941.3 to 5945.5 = 49.2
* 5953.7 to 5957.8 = 47.8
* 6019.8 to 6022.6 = 45.9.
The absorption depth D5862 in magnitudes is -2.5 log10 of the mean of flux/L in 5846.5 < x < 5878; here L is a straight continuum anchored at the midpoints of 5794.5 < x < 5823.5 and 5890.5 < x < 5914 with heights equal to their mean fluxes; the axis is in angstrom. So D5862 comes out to -0.09 mag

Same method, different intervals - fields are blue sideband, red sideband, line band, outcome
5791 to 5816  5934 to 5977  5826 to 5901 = 0.09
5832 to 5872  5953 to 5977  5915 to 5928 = 0.04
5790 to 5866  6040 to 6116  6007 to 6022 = 0.02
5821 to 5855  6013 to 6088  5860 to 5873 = 0.04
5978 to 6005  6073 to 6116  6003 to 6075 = -0.02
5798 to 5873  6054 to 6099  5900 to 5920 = 0.03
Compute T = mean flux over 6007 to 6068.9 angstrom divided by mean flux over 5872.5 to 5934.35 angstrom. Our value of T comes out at 1.11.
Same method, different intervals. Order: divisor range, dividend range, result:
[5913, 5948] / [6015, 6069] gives 1.01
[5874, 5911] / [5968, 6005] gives 1.18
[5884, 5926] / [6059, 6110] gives 1.16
